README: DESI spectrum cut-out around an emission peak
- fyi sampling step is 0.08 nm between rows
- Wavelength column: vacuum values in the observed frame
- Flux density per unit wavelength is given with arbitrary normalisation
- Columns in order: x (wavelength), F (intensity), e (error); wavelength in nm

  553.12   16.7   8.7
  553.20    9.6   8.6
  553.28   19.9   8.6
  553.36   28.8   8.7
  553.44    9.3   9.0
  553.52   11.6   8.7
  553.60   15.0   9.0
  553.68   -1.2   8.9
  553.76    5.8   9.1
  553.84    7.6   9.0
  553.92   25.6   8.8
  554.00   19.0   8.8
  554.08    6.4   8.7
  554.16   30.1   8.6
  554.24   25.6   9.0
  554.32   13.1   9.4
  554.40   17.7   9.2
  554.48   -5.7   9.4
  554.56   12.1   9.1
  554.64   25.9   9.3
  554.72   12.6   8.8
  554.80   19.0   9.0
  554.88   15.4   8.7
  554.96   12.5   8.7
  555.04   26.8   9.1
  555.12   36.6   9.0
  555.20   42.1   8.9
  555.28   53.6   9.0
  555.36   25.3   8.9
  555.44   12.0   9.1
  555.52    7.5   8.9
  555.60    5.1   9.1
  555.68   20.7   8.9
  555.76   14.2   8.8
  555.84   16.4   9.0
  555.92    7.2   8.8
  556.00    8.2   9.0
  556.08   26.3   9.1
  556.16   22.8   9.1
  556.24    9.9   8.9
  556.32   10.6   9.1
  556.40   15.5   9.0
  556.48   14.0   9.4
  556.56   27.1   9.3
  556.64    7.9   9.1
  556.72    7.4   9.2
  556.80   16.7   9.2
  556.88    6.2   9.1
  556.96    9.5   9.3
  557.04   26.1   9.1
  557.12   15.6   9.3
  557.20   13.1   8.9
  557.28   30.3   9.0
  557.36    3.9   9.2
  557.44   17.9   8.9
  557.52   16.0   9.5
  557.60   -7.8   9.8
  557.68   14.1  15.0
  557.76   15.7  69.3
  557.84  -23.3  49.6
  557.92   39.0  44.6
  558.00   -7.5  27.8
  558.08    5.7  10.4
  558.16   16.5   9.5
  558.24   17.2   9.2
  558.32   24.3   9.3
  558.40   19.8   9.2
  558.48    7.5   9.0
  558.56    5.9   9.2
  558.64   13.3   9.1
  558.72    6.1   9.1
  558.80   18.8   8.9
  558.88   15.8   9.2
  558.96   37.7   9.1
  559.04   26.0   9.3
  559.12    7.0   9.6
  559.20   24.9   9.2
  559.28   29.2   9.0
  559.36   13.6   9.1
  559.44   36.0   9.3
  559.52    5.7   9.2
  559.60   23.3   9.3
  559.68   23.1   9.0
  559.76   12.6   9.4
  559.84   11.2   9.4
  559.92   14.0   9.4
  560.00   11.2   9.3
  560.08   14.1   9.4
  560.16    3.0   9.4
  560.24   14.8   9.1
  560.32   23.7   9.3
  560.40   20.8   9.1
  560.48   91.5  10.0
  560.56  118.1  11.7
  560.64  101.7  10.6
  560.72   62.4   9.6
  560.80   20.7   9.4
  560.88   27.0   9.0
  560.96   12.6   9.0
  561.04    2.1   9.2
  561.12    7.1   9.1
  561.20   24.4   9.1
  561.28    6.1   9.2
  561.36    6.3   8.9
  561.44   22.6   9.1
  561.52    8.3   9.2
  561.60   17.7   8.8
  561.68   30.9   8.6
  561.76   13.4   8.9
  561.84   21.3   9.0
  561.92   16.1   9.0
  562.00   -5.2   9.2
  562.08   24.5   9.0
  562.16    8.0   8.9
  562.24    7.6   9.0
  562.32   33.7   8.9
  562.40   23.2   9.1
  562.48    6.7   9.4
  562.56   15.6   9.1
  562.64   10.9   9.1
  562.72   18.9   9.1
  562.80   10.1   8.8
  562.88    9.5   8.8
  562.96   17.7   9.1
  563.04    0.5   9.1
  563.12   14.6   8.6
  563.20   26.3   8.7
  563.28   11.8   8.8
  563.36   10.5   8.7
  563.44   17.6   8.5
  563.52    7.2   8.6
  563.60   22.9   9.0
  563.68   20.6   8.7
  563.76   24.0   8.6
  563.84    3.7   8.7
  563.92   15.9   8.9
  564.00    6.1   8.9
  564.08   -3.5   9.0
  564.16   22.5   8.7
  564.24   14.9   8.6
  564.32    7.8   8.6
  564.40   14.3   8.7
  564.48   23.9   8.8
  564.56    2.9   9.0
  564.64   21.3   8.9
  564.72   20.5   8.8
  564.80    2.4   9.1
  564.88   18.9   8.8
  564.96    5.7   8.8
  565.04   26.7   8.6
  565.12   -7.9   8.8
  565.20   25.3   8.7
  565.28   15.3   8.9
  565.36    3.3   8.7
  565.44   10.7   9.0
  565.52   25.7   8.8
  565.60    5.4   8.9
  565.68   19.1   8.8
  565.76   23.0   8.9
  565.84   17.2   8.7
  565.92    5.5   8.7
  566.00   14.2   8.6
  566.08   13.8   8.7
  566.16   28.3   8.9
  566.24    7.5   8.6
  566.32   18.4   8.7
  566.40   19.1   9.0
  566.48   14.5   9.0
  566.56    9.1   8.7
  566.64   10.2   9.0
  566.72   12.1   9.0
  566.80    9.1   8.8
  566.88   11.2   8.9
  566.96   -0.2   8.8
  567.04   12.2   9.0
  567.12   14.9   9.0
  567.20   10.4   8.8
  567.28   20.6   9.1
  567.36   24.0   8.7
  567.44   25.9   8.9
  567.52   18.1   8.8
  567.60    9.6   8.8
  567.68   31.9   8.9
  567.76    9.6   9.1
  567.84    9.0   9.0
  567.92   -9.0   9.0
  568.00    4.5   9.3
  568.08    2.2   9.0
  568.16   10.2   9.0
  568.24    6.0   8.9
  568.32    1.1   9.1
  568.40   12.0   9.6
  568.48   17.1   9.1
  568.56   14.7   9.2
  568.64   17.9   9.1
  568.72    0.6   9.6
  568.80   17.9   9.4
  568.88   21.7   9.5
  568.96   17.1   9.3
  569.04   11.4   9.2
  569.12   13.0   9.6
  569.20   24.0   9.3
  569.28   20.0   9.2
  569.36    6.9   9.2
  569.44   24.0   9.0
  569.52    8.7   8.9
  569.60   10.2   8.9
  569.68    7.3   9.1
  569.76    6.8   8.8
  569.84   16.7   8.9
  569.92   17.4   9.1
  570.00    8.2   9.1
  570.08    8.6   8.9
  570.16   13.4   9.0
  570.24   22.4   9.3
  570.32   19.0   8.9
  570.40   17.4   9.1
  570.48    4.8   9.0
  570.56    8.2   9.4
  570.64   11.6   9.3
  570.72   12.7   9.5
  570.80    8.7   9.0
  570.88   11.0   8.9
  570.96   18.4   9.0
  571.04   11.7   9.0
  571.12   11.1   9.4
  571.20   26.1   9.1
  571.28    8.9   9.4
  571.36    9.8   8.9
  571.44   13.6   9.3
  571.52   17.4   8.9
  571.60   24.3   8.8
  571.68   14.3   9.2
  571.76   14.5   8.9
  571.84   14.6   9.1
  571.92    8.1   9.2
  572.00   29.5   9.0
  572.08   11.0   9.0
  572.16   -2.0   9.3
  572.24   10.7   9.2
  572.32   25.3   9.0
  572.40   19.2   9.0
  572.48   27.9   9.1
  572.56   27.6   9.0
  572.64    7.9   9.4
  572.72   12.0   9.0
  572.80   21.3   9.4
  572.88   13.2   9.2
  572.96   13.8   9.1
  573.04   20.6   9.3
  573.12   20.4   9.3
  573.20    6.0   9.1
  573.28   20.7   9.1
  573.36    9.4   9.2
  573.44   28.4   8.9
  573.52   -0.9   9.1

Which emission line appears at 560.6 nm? [O III] 5007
